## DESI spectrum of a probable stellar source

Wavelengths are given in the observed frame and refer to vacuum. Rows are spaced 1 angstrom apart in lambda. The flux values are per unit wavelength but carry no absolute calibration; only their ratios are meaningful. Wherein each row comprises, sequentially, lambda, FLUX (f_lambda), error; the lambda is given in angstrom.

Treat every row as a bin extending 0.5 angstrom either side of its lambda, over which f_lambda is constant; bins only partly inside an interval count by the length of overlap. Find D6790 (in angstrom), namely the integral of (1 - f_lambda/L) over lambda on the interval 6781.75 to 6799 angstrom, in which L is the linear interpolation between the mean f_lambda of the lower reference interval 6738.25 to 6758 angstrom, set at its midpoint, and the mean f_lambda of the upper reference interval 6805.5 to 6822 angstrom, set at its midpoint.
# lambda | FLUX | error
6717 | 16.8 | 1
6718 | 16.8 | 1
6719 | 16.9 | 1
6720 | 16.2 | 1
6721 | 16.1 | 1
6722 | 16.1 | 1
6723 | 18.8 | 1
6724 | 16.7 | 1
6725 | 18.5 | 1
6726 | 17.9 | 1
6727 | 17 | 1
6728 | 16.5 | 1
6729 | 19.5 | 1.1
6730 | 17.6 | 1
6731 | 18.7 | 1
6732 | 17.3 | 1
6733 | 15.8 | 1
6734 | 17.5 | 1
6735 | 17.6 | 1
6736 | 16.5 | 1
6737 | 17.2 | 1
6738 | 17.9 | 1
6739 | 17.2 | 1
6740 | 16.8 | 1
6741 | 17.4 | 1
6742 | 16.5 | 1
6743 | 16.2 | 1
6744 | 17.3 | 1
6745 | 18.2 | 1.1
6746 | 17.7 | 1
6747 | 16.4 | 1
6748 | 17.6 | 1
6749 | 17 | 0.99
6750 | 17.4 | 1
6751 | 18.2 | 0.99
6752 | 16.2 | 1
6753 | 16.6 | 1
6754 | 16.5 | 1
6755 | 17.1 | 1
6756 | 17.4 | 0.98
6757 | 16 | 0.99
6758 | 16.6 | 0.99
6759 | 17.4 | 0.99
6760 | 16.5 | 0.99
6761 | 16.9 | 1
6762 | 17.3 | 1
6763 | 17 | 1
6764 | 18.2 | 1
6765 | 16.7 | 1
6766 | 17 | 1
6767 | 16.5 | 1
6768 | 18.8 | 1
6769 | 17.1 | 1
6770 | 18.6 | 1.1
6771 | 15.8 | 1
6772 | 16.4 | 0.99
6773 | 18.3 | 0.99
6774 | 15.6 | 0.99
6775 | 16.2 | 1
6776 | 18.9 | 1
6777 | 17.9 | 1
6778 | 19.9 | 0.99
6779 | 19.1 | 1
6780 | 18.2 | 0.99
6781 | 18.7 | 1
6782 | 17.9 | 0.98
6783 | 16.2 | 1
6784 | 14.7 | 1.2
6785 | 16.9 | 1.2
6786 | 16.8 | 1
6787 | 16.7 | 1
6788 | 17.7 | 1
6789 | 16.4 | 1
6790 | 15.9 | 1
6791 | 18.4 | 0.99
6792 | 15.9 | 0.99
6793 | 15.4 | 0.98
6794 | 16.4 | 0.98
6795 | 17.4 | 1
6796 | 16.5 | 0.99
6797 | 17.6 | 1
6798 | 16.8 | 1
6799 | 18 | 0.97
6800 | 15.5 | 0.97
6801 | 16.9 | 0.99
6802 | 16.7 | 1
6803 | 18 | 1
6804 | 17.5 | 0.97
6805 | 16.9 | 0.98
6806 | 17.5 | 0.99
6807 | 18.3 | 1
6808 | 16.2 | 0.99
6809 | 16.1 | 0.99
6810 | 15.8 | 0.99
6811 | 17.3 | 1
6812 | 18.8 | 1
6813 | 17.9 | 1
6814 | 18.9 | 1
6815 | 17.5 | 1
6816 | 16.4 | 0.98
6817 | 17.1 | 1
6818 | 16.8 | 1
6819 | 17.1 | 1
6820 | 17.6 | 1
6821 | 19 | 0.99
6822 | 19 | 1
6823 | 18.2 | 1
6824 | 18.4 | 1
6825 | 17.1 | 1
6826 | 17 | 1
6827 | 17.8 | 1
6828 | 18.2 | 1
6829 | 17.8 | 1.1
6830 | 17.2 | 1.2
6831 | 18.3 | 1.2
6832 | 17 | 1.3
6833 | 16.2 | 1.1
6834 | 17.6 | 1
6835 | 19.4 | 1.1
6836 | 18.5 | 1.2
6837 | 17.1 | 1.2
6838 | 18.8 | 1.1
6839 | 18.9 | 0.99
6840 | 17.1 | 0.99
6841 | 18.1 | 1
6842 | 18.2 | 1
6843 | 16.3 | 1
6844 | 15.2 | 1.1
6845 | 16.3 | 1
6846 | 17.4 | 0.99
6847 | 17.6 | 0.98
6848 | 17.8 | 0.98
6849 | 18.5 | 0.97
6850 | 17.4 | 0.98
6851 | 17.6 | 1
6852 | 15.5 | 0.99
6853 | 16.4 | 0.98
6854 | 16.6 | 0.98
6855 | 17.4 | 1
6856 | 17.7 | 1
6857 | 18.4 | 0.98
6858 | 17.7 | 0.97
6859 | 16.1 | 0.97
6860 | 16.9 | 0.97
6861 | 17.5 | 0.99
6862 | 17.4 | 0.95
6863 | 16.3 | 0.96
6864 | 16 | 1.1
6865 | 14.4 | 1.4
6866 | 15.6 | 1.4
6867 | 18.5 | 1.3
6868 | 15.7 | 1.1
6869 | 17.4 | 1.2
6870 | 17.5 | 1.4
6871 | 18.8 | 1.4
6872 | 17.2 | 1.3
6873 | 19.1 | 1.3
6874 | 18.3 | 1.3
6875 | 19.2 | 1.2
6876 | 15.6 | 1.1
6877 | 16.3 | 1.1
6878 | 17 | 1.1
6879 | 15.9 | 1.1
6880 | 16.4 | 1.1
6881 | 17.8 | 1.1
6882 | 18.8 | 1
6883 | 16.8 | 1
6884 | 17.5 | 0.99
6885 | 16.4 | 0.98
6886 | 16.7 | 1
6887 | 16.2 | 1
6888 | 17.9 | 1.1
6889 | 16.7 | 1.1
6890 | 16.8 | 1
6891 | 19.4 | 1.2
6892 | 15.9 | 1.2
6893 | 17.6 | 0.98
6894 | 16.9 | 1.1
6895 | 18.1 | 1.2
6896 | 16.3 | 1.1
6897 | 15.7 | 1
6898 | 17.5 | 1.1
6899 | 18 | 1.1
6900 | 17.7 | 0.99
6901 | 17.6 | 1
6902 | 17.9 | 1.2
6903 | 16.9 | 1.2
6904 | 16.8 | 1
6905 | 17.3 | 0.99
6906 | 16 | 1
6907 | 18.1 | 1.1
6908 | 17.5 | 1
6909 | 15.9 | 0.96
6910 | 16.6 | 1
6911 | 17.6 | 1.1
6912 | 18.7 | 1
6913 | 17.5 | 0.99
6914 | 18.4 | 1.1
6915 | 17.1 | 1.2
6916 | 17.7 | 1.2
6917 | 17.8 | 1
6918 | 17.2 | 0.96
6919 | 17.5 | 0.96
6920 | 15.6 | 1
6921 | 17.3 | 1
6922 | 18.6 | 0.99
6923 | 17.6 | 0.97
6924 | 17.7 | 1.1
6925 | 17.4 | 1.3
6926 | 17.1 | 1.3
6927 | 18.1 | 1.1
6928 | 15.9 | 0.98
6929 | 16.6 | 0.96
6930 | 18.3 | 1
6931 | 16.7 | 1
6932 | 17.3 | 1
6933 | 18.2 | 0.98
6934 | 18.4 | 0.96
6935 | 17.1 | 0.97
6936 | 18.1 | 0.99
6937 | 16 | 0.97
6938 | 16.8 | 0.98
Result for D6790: 0.6 angstrom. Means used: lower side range 17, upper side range 17.4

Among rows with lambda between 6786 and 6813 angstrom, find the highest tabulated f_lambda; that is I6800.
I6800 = 18.8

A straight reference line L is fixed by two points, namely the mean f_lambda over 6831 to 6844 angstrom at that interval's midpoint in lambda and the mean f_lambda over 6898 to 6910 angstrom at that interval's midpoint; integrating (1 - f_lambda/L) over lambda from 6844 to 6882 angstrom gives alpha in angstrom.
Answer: 0.9 angstrom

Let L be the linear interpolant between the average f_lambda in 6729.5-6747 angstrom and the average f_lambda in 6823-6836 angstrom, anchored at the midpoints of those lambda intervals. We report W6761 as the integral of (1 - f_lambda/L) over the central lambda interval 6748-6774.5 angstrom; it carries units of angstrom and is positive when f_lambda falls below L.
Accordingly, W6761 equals 0.46 angstrom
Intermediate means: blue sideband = 17.2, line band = 17.1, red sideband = 17.7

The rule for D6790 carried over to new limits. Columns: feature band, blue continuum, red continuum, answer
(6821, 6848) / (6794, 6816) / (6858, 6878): -0.8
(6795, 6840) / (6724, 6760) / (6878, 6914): -0.8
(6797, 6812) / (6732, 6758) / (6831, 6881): 0.1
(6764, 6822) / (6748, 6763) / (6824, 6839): 0.4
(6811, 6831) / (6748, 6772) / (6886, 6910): -0.8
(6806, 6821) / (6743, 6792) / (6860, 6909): -0.1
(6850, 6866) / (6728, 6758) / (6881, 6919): 0.5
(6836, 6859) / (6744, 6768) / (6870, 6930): -0.2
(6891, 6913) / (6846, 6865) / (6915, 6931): 0.0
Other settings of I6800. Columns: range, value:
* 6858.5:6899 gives 19.4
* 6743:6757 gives 18.2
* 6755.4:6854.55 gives 19.9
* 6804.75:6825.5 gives 19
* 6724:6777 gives 19.5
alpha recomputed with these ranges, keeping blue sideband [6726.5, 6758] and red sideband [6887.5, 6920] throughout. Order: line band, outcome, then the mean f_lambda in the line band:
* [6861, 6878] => 0.18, 17.1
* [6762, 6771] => -0.10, 17.4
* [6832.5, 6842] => -0.40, 18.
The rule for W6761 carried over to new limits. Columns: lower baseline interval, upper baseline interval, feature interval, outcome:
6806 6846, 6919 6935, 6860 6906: 0.9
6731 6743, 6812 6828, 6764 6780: -0.2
